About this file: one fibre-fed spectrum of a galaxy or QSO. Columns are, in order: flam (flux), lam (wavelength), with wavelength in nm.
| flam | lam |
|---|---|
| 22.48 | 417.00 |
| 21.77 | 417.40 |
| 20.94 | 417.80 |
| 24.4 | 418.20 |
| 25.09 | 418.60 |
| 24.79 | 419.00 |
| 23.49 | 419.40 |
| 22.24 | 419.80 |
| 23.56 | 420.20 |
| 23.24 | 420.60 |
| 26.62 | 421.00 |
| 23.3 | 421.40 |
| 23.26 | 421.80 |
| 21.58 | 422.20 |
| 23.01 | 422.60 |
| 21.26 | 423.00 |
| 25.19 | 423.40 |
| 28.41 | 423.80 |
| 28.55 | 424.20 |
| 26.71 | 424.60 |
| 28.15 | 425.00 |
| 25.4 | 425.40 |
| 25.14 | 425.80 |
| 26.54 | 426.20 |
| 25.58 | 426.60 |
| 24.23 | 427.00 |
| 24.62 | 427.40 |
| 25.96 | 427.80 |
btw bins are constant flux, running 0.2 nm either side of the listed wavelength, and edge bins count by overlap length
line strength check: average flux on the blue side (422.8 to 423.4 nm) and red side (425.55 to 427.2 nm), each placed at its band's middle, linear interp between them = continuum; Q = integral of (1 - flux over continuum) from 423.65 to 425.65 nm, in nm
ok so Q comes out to -0.293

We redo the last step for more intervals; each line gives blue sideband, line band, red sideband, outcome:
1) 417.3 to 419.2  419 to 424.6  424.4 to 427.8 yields 0.07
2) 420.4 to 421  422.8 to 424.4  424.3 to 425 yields 0.05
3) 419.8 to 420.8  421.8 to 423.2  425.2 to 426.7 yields 0.12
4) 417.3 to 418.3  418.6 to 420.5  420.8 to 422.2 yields -0.05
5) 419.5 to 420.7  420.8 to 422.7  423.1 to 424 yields 0.07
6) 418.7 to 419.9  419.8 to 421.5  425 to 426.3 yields 0.02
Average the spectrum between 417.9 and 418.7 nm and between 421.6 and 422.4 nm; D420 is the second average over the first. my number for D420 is 0.9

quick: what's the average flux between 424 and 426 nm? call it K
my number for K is 26.8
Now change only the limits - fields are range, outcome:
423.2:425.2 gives 27.4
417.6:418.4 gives 22.7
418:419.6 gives 24.4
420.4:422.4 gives 23.6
